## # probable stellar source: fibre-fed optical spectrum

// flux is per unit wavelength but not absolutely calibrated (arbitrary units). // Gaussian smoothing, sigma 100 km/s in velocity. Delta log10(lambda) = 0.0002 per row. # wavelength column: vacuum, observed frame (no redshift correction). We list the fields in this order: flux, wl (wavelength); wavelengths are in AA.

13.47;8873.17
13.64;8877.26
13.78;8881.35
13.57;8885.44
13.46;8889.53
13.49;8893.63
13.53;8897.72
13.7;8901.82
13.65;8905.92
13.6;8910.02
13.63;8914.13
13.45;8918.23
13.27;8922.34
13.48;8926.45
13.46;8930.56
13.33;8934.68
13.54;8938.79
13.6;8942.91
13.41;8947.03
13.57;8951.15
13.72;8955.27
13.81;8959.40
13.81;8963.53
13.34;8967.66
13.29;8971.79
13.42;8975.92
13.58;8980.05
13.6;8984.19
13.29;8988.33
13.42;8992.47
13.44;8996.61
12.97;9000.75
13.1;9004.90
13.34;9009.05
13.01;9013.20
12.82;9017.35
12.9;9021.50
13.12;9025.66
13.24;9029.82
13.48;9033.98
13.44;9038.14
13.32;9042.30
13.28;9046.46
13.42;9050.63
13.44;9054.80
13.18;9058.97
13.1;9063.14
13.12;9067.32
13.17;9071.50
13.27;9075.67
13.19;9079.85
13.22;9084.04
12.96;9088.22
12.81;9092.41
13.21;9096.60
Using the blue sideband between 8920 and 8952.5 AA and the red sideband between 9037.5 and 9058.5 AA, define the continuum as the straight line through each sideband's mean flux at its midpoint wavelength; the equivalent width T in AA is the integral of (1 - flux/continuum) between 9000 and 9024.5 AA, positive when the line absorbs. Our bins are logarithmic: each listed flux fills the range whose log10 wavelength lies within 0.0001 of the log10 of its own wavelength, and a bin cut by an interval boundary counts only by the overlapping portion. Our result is 0.7 AA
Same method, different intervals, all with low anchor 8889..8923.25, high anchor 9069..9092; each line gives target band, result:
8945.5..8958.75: -0.2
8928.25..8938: 0.0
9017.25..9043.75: 0.1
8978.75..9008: 0.0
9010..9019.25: 0.2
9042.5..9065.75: -0.2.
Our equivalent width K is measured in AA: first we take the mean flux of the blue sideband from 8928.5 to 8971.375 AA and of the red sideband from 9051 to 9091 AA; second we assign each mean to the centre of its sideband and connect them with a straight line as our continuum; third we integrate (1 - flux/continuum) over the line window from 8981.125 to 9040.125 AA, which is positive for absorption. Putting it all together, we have 0.6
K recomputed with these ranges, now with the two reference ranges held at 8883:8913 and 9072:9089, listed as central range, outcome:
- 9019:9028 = 0.2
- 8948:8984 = -0.4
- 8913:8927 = 0.1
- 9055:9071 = 0.1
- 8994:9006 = 0.2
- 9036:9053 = -0.1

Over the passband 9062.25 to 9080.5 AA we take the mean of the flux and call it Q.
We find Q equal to 13.2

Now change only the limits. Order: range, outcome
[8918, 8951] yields 13.4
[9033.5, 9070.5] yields 13.3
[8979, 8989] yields 13.5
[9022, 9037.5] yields 13.3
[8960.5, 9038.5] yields 13.3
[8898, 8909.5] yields 13.6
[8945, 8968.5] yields 13.6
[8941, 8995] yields 13.5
